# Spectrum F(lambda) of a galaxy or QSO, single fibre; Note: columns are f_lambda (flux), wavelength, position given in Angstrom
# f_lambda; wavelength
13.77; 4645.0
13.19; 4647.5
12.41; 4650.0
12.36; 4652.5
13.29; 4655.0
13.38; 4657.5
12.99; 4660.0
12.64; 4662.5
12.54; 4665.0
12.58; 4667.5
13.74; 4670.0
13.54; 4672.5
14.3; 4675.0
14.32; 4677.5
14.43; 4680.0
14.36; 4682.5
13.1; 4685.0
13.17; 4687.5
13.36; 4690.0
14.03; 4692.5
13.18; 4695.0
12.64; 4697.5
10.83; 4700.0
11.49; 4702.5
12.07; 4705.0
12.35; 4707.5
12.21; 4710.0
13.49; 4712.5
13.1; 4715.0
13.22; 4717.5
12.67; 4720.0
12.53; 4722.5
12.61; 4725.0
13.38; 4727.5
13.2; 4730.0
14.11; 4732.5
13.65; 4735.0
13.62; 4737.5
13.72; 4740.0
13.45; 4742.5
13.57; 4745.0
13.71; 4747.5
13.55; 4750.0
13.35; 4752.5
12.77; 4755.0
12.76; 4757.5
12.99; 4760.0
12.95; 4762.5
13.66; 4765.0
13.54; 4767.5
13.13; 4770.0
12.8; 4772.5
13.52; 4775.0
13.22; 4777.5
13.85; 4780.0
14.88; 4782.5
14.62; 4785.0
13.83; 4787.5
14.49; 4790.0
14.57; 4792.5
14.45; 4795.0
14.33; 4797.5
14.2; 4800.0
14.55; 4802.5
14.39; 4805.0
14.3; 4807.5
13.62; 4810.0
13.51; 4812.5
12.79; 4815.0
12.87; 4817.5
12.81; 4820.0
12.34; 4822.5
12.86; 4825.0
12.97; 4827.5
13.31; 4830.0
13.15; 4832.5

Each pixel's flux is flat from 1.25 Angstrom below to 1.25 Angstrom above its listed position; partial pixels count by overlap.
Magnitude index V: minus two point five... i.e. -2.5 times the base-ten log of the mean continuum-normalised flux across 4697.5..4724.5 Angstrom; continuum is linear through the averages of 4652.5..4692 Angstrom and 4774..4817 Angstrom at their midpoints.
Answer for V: 0.10 mag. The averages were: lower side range 13.4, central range 12.4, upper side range 14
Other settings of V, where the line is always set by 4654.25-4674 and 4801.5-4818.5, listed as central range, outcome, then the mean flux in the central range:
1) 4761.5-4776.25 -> 0.02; 13.3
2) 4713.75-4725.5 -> 0.04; 12.8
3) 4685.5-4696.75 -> -0.01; 13.4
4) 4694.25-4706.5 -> 0.11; 12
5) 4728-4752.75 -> -0.01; 13.6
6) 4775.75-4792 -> -0.04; 14.1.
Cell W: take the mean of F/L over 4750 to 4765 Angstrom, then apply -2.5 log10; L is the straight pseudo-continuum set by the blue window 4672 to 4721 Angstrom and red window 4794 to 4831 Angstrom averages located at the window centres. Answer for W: 0.02 mag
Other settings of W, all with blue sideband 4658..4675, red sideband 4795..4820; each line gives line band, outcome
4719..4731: 0.04 mag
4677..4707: 0.02 mag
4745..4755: 0.01 mag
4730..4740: -0.02 mag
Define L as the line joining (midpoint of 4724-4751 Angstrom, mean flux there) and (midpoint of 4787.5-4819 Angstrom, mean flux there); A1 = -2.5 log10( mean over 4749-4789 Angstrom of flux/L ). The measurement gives 0.02 mag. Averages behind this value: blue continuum 13.5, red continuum 14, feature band 13.5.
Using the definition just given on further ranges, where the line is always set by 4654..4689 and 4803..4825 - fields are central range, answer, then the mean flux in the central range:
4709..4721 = 0.04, 13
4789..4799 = -0.09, 14.5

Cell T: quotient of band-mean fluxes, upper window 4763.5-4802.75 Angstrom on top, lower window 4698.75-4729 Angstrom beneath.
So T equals 1.12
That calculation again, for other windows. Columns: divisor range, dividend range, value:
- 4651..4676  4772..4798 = 1.07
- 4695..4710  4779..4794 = 1.20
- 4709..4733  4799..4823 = 1.04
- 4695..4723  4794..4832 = 1.09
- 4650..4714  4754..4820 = 1.05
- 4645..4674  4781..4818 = 1.08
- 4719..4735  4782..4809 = 1.10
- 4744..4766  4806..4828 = 0.99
